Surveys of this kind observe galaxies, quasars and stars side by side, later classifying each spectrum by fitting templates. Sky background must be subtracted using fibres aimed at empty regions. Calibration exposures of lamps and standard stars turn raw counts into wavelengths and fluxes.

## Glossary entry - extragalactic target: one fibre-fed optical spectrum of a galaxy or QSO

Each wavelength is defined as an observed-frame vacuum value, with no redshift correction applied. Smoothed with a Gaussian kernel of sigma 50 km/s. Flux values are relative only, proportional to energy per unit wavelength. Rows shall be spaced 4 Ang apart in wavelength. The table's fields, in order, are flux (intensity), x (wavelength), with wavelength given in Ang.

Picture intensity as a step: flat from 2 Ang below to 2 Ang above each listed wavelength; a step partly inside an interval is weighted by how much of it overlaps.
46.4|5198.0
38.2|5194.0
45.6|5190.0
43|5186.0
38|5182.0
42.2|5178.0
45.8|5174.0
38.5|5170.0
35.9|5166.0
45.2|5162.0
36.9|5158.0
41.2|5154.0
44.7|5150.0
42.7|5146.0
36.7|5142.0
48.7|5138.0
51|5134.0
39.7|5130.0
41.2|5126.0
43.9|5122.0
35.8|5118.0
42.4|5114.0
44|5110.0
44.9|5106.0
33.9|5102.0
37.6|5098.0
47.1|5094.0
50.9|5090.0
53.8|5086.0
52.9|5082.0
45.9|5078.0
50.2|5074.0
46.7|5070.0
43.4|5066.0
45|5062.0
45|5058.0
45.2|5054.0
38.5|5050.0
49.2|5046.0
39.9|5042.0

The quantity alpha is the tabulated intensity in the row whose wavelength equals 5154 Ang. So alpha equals 41.2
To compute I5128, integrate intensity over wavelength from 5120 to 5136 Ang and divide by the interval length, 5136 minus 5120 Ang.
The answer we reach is 44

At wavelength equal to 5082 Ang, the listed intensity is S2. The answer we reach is 52.9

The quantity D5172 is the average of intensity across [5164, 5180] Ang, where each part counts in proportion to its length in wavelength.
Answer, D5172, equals 40.6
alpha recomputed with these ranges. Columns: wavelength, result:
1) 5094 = 47.1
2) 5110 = 44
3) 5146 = 42.7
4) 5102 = 33.9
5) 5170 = 38.5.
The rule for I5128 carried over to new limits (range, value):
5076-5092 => 50.9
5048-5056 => 41.9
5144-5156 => 42.9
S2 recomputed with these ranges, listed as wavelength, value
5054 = 45.2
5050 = 38.5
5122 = 43.9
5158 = 36.9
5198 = 46.4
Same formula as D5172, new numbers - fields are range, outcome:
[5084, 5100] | 47.3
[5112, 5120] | 39.1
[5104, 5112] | 44.5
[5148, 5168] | 40.8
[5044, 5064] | 44.6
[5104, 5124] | 42.2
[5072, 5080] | 48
